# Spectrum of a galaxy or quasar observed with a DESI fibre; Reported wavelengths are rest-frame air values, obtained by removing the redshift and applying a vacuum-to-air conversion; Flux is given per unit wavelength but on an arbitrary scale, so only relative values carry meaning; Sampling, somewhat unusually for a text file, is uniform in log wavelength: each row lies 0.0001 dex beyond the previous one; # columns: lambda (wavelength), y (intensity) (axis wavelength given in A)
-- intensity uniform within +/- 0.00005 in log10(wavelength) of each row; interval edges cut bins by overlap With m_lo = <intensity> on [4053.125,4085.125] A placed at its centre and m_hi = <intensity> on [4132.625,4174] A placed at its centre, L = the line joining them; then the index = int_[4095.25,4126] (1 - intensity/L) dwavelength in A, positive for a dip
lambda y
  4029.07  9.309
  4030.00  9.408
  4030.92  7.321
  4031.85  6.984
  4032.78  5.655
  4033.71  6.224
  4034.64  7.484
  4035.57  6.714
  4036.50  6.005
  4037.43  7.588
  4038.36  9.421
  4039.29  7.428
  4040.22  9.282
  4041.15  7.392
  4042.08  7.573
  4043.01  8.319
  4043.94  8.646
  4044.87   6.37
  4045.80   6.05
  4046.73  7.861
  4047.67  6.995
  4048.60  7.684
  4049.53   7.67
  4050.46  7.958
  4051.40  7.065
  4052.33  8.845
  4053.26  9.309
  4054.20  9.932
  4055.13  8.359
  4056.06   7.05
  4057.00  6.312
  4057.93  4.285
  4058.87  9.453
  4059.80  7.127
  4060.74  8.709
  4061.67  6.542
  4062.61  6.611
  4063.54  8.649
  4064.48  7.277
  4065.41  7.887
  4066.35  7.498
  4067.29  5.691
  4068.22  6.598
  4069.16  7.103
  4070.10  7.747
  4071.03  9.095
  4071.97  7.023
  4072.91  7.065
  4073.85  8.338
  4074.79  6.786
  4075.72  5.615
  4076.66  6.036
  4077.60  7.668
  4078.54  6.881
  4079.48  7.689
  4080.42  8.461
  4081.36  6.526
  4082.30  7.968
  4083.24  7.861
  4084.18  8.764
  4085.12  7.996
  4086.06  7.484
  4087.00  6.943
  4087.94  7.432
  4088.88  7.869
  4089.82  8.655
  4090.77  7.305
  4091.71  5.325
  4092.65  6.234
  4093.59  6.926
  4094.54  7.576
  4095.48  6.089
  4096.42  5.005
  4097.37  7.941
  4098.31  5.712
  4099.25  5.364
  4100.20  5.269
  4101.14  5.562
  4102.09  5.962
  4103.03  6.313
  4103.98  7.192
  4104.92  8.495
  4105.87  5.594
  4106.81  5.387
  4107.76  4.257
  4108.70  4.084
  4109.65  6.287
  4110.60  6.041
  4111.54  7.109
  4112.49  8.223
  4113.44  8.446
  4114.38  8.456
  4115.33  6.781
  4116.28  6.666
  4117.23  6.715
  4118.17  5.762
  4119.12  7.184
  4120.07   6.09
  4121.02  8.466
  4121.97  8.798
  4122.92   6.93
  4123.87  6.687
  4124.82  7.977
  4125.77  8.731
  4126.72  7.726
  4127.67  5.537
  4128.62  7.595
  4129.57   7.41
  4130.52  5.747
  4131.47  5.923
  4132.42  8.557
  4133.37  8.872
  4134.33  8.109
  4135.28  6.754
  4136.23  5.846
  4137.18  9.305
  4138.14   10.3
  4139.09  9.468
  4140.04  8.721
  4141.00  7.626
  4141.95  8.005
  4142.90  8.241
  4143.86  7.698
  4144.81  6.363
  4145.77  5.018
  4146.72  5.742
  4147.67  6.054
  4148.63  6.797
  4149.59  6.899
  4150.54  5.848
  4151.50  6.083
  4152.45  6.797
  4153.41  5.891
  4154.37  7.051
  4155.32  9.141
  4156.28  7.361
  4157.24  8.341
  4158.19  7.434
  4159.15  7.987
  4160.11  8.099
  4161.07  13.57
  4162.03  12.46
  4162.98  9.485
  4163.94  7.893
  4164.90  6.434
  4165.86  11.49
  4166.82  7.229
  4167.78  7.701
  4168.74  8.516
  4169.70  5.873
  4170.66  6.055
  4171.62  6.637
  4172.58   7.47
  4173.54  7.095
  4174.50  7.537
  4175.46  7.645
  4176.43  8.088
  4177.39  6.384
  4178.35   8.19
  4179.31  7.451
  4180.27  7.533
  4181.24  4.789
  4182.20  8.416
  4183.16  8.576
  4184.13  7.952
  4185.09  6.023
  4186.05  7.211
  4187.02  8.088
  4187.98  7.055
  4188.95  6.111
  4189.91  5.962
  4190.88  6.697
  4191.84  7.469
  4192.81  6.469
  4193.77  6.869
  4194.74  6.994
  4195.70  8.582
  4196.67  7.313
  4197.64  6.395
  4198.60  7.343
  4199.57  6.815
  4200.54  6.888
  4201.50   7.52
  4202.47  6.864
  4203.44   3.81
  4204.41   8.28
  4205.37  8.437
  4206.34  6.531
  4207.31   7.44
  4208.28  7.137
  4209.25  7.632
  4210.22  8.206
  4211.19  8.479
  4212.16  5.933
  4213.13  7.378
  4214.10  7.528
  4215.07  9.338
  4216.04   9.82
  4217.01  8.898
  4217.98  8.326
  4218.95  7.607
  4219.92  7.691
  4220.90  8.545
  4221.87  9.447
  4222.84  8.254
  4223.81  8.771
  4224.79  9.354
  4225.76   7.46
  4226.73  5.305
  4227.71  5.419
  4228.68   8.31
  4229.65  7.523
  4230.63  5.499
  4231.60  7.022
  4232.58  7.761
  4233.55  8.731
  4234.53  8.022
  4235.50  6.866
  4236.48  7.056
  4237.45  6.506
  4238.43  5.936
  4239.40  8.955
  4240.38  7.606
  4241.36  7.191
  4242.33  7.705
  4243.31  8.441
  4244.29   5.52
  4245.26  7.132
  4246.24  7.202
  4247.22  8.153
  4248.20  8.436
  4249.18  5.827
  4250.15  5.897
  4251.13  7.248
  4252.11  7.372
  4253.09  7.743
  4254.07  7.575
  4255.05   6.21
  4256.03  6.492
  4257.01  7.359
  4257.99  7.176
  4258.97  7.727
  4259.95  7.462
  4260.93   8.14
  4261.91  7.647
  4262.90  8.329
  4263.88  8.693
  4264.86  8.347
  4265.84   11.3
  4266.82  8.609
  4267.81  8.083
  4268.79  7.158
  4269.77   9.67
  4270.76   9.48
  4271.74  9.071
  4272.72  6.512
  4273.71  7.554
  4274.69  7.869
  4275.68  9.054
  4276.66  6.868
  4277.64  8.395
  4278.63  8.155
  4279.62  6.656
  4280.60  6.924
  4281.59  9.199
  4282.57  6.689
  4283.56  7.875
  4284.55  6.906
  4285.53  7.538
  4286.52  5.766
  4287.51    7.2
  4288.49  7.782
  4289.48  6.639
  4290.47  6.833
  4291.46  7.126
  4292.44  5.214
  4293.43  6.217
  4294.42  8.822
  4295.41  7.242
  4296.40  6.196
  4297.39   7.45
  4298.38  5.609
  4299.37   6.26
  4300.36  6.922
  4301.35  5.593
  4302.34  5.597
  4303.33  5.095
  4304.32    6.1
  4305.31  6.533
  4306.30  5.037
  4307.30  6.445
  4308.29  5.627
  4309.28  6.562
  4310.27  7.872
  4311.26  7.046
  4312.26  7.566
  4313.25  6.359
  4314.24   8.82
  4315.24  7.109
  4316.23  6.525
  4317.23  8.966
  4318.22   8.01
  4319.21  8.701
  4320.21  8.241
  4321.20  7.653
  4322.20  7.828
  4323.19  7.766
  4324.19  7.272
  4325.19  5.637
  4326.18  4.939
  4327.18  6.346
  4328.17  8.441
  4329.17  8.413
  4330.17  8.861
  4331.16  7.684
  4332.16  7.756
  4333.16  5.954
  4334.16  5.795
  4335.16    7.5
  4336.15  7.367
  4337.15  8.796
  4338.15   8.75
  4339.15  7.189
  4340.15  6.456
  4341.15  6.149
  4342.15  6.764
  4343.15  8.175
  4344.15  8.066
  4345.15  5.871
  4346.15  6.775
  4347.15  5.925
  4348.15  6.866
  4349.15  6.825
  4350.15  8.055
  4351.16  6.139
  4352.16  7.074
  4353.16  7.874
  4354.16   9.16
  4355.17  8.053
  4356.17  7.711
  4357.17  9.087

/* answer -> 3.9 A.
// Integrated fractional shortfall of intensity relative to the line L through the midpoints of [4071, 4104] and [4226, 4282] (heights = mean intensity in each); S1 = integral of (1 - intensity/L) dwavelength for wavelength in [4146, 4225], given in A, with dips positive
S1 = -2.6 A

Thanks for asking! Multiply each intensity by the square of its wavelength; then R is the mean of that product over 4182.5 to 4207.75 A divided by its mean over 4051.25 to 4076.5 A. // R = 1.01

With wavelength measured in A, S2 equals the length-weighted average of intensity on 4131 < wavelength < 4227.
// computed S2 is 7.6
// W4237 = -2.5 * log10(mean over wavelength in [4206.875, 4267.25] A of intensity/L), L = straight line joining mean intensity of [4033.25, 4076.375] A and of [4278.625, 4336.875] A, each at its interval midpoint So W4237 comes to -0.07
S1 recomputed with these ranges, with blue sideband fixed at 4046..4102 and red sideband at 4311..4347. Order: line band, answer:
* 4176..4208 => 0.86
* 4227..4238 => 0.31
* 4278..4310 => 2.84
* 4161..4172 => -1.74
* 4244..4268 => -0.88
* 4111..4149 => -0.71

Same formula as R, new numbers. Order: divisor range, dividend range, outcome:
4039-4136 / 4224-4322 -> 1.11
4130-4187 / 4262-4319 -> 1.02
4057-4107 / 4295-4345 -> 1.12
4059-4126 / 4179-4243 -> 1.12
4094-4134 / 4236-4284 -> 1.21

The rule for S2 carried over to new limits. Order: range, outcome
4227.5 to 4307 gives 7.3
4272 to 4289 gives 7.49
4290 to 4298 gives 6.87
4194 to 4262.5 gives 7.44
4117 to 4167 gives 7.67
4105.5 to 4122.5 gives 6.7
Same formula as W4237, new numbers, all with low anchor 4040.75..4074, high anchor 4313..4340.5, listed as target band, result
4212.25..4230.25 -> -0.07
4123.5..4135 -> 0.02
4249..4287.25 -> -0.03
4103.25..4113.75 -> 0.17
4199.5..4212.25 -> 0.05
